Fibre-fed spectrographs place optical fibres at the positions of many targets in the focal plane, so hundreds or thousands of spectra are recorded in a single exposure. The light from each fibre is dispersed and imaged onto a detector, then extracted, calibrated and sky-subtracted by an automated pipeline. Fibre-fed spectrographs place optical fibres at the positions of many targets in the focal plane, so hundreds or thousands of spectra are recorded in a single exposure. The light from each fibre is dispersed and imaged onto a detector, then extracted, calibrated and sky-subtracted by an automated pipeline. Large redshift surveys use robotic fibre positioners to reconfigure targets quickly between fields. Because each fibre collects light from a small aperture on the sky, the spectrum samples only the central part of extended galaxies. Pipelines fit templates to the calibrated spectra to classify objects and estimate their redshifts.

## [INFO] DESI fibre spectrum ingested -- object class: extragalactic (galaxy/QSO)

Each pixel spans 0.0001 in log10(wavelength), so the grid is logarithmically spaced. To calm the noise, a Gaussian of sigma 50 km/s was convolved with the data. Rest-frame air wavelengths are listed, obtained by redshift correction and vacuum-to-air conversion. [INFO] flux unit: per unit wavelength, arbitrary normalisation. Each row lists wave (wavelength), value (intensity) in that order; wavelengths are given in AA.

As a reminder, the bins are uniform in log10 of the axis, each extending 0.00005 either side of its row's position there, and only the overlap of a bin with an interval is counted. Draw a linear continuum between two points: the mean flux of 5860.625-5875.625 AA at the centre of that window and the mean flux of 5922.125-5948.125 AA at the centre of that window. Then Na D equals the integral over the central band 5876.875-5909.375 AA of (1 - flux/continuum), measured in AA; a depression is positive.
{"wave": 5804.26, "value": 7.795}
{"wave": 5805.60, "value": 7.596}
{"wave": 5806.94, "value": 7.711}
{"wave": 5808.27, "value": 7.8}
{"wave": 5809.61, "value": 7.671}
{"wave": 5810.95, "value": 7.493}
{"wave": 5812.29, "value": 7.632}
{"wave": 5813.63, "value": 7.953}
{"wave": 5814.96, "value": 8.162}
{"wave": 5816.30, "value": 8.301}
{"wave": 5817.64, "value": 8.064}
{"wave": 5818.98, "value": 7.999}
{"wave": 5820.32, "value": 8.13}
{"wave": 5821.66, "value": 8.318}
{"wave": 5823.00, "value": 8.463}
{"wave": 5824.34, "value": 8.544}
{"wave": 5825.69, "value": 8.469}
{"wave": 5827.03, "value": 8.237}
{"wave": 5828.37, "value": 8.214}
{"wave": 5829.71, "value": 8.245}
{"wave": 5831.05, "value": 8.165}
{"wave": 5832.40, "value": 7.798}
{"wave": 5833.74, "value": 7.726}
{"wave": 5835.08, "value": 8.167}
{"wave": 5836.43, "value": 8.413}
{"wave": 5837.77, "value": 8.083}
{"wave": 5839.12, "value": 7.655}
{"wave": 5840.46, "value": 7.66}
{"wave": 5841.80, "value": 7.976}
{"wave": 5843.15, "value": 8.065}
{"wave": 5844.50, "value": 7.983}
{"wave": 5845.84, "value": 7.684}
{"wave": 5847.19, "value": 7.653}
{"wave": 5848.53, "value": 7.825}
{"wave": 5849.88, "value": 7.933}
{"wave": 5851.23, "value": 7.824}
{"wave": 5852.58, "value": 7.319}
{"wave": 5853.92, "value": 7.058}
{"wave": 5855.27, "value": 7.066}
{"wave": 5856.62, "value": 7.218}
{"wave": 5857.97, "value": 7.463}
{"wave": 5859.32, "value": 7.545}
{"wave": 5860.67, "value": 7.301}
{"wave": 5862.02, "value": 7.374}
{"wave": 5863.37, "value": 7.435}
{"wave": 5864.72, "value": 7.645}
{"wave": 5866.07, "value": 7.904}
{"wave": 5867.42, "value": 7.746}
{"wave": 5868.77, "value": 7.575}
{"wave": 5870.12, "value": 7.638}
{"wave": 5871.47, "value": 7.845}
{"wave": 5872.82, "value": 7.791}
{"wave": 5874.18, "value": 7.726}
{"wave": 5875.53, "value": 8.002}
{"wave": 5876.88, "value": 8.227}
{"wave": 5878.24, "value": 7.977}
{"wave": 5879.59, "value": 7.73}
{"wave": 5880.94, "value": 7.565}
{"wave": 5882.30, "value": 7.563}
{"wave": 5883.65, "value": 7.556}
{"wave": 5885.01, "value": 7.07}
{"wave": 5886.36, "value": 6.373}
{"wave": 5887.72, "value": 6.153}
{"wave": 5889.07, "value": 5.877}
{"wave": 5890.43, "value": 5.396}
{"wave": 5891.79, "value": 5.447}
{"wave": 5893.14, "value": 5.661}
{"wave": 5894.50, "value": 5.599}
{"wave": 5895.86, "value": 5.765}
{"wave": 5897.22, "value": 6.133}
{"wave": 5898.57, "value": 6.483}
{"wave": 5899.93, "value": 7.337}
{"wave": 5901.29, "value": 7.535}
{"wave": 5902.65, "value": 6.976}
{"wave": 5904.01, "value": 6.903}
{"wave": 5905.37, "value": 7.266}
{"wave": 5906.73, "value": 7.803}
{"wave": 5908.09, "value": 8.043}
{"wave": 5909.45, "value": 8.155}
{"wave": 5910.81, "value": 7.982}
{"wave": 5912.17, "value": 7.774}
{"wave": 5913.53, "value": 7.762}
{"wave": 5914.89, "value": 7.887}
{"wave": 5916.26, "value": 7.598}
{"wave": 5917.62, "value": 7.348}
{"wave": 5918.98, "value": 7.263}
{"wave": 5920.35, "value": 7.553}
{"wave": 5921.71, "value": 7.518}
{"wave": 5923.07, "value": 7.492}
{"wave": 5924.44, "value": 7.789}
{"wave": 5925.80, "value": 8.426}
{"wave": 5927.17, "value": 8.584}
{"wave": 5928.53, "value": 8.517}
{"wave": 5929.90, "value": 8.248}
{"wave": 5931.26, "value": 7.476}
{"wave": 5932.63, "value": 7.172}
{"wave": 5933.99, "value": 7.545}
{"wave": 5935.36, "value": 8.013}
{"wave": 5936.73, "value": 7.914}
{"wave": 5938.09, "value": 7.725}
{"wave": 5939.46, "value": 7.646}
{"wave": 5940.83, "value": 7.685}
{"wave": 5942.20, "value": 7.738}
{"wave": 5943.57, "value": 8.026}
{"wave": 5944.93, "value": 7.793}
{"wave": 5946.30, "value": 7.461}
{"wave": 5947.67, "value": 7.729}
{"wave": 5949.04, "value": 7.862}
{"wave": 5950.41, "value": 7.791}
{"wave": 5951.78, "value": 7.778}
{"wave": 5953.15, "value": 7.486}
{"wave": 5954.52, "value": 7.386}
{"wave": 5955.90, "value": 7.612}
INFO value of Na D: 3.7 AA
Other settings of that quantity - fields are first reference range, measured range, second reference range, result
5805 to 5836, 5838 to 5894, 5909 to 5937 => 4.0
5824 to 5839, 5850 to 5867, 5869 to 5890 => 0.6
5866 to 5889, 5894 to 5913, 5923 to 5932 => 1.6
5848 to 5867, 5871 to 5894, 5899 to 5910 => 1.4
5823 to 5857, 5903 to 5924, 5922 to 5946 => 0.7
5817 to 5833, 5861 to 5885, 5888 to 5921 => -0.8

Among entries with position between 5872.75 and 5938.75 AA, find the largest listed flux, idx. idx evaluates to 8.584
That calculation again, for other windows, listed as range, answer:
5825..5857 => 8.469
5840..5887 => 8.227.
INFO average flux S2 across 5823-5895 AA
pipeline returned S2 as 7.52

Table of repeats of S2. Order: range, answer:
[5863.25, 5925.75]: 7.27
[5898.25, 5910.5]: 7.43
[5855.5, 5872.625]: 7.55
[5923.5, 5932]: 8.14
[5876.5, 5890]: 7.15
